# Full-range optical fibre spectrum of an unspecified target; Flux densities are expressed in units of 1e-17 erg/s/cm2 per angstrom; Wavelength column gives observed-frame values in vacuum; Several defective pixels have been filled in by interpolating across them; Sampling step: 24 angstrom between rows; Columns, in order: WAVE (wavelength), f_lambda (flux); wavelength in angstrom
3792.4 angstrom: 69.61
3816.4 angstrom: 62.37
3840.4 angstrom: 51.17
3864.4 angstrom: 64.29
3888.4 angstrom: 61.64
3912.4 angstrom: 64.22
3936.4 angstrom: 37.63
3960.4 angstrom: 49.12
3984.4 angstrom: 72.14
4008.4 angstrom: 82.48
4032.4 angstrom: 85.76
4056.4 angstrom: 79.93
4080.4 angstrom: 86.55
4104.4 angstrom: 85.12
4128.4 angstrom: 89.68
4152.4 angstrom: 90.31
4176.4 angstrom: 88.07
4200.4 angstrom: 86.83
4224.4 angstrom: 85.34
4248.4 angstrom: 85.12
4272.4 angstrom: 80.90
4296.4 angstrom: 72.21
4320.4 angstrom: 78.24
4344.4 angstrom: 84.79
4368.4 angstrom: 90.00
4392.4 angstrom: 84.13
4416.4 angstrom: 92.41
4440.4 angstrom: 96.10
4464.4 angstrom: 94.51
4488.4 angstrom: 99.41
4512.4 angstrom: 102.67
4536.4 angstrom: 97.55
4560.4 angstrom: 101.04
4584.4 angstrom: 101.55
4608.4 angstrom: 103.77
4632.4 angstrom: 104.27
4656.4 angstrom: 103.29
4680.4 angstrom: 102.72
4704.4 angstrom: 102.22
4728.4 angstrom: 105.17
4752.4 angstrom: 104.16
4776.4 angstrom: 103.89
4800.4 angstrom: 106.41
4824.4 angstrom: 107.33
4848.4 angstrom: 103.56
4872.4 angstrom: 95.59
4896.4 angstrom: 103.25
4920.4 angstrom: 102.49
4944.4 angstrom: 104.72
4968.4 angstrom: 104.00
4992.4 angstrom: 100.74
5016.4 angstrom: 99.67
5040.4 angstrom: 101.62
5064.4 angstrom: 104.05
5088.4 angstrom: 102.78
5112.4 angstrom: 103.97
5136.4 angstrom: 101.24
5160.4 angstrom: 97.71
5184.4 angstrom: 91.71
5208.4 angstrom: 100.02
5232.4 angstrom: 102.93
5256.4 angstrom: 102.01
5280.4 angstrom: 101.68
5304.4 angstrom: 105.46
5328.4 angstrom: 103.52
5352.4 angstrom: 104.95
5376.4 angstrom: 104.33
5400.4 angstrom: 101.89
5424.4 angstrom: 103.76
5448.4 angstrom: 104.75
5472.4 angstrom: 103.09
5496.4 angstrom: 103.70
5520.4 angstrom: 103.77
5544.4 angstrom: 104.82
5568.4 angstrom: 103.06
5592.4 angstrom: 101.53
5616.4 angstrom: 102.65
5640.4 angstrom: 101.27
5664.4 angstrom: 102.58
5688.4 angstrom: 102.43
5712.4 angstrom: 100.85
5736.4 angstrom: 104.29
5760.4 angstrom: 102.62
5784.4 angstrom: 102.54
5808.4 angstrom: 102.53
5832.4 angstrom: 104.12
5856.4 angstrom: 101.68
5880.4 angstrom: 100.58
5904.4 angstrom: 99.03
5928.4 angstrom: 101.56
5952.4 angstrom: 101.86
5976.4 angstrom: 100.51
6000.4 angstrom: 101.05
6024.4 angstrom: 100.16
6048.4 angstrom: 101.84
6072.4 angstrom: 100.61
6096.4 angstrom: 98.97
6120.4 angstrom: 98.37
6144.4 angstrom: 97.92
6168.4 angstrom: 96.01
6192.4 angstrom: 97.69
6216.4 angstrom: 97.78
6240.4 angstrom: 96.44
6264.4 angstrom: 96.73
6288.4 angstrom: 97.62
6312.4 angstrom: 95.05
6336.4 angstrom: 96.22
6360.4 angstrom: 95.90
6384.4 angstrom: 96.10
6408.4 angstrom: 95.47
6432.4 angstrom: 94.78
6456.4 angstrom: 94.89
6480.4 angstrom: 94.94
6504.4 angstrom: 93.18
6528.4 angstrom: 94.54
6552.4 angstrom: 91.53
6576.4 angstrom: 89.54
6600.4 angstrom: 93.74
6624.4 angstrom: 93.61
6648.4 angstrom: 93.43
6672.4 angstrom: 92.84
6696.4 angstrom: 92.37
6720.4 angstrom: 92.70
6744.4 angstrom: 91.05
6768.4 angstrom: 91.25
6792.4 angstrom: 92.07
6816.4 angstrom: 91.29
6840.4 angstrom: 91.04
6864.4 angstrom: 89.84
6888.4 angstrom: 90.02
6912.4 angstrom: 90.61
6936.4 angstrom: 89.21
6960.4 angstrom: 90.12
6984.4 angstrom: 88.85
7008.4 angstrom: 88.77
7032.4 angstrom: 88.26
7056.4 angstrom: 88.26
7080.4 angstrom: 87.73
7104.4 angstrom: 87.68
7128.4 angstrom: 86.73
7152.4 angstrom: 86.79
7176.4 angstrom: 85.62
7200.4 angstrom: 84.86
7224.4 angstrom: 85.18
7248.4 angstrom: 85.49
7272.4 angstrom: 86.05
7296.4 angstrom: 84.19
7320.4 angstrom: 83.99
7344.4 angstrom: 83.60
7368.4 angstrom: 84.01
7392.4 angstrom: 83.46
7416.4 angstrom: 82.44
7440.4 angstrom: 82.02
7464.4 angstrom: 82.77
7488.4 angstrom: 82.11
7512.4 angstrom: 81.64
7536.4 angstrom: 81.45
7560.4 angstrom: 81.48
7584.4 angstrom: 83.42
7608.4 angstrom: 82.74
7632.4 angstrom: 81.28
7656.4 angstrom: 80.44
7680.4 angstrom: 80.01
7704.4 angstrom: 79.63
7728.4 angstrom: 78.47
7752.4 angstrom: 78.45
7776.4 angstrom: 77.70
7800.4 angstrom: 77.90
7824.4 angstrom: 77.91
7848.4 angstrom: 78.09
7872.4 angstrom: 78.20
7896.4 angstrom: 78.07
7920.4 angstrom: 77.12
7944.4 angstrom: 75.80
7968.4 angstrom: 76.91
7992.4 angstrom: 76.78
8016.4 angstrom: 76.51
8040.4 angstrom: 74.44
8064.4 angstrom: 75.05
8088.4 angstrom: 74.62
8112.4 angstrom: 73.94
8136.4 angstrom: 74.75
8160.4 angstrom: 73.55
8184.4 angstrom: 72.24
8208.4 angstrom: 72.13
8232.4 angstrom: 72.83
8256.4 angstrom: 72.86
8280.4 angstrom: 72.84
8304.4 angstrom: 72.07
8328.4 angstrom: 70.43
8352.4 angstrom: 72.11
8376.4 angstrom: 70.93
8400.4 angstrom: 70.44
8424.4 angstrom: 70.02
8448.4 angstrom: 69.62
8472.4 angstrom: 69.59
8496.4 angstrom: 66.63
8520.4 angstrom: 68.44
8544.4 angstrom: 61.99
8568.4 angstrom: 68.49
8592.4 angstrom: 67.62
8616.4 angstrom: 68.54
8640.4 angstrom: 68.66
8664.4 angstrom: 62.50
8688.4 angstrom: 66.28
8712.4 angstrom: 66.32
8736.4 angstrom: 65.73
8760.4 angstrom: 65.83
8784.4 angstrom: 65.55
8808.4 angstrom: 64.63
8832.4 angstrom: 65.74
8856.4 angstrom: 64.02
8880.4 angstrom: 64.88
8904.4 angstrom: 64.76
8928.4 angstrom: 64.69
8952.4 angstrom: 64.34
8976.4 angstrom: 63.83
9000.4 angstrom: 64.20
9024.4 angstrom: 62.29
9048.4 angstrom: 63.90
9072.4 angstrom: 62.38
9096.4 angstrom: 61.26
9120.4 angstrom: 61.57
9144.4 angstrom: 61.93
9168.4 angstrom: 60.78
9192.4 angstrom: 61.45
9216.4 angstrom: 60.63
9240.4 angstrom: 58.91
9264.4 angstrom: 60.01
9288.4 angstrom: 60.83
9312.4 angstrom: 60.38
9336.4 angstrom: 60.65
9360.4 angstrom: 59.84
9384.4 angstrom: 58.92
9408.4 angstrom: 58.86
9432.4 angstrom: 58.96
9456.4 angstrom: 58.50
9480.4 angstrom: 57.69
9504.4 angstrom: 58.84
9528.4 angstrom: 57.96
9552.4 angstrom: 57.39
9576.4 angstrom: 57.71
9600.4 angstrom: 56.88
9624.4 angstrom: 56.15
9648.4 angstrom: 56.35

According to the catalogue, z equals 0.000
